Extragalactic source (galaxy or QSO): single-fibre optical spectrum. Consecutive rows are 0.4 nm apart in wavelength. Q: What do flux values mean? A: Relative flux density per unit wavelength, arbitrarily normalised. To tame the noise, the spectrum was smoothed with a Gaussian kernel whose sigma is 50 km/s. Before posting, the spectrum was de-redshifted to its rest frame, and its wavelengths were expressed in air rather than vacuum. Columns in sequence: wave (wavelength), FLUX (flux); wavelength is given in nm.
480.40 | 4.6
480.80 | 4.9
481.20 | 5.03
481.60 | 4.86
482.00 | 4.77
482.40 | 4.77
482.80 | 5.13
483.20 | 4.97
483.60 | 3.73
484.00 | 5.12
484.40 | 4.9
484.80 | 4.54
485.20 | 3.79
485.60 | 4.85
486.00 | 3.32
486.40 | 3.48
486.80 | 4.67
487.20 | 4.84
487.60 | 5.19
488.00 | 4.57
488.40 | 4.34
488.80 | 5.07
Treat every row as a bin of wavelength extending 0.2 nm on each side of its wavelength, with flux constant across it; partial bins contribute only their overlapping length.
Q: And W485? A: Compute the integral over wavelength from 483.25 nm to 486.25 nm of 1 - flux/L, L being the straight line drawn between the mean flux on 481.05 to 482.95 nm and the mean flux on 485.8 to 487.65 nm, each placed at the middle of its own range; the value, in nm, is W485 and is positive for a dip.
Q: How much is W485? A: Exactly 0.12 nm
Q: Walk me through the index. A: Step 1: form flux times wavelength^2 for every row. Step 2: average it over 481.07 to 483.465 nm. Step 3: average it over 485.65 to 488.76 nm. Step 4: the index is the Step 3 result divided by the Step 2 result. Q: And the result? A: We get 0.9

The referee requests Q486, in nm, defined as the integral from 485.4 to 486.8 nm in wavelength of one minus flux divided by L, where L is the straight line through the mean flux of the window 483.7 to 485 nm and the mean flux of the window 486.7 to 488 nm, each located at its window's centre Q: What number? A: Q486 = 0.241 nm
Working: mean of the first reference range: 4.77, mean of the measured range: 4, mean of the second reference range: 4.87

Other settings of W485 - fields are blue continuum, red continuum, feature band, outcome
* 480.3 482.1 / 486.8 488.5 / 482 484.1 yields 0.04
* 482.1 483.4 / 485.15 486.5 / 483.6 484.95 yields -0.09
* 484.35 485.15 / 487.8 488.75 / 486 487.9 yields 0.05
